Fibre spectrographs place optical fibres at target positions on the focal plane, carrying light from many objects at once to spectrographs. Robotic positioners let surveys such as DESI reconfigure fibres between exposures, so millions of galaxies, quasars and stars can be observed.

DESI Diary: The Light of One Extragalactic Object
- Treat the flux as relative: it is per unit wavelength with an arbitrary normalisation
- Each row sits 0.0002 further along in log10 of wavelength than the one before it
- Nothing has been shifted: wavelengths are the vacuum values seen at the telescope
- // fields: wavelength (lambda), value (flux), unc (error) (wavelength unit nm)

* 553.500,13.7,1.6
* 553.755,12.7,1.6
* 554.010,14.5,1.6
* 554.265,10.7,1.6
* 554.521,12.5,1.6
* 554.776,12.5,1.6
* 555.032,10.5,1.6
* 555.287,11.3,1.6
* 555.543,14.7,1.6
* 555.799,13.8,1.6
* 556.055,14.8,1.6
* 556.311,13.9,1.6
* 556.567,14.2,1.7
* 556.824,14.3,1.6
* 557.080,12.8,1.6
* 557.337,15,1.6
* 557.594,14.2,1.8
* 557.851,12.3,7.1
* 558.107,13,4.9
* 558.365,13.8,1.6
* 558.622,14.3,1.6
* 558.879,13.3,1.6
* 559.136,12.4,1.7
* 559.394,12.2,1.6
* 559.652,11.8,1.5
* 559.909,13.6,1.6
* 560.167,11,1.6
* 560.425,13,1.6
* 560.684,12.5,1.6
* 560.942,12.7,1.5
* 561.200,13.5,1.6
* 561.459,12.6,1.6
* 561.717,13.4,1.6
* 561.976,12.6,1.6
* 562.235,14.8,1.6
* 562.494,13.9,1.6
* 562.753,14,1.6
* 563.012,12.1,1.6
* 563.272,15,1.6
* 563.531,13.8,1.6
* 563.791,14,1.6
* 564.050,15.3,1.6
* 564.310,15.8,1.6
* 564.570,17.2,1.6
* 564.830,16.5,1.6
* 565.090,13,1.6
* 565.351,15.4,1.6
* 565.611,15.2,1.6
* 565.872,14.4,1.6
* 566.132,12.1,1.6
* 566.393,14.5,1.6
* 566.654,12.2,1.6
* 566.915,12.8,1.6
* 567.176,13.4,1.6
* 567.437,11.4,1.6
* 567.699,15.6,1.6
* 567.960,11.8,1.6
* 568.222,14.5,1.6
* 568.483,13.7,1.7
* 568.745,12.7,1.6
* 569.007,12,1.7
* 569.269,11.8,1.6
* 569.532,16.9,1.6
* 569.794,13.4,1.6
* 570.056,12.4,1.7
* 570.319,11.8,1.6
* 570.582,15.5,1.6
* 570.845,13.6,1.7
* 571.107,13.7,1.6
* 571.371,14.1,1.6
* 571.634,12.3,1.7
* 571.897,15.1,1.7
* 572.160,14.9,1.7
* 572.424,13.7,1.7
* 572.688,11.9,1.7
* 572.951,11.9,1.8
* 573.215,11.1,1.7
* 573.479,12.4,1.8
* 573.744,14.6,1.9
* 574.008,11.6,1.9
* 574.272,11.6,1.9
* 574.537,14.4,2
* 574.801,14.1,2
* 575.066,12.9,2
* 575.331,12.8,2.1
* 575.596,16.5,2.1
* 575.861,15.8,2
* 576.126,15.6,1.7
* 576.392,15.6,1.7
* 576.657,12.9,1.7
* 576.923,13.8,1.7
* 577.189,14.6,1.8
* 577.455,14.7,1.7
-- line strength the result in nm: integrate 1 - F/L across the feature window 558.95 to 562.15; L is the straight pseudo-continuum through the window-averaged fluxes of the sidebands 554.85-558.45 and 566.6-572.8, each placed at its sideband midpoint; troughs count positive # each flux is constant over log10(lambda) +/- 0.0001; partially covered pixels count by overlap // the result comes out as 0.187 nm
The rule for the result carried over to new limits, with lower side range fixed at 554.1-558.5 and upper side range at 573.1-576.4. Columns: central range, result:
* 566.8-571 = 0.07 nm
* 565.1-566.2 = -0.06 nm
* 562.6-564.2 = -0.08 nm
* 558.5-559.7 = 0.04 nm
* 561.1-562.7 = -0.02 nm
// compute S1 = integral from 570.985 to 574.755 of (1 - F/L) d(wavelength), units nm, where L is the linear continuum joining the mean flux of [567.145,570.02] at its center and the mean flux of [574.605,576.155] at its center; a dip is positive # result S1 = 0.26 nm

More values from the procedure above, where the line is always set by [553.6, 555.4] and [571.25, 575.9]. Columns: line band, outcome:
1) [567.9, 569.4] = 0.03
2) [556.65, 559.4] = -0.25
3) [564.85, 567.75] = -0.18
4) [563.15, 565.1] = -0.37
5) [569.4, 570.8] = -0.09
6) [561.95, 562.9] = -0.10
